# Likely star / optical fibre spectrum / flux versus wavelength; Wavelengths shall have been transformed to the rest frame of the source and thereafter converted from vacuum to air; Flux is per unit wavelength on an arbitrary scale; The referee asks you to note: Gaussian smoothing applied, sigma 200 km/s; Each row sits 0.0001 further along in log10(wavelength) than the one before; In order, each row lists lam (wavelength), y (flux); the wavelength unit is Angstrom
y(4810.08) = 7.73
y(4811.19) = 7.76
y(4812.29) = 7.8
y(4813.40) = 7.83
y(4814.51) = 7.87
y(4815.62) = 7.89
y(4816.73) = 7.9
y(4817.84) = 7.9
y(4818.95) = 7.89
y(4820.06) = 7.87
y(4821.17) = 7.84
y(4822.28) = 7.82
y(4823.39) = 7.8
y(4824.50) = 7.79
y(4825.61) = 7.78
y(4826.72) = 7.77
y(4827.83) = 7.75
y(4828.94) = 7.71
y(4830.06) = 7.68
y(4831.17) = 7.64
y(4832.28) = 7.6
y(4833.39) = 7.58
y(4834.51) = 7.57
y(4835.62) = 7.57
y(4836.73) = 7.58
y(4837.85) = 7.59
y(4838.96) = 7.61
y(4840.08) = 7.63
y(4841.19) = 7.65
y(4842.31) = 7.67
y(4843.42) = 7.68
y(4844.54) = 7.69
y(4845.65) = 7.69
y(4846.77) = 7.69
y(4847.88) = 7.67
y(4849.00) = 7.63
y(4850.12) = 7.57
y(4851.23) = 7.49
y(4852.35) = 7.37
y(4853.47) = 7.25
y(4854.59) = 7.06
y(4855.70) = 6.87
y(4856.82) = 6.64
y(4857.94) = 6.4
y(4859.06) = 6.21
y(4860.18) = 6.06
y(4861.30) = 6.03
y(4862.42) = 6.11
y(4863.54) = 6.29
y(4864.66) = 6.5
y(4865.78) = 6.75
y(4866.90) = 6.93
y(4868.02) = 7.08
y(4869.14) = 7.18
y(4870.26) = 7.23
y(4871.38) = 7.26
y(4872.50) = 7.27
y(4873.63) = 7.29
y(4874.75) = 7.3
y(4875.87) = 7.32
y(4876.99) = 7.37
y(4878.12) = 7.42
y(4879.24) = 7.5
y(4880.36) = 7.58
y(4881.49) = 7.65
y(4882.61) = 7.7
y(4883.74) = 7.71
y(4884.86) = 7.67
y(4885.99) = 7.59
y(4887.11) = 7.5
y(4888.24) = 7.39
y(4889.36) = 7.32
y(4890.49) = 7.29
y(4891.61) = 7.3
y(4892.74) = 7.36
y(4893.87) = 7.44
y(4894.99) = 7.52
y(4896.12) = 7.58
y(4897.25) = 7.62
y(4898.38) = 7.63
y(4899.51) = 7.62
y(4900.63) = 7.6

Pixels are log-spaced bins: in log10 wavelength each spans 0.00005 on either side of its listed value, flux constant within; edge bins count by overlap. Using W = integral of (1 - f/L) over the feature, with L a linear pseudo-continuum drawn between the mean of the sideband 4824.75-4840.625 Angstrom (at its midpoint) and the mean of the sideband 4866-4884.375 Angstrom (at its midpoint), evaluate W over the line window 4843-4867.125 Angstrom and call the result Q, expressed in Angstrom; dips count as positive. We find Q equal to 1.7 Angstrom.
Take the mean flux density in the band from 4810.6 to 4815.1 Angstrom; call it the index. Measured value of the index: 7.82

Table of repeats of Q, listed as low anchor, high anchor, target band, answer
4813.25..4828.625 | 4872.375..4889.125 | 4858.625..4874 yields 1.7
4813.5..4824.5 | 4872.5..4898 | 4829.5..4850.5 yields 0.3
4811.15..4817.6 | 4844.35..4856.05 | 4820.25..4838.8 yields 0.0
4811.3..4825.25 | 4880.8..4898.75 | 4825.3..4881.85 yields 3.0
